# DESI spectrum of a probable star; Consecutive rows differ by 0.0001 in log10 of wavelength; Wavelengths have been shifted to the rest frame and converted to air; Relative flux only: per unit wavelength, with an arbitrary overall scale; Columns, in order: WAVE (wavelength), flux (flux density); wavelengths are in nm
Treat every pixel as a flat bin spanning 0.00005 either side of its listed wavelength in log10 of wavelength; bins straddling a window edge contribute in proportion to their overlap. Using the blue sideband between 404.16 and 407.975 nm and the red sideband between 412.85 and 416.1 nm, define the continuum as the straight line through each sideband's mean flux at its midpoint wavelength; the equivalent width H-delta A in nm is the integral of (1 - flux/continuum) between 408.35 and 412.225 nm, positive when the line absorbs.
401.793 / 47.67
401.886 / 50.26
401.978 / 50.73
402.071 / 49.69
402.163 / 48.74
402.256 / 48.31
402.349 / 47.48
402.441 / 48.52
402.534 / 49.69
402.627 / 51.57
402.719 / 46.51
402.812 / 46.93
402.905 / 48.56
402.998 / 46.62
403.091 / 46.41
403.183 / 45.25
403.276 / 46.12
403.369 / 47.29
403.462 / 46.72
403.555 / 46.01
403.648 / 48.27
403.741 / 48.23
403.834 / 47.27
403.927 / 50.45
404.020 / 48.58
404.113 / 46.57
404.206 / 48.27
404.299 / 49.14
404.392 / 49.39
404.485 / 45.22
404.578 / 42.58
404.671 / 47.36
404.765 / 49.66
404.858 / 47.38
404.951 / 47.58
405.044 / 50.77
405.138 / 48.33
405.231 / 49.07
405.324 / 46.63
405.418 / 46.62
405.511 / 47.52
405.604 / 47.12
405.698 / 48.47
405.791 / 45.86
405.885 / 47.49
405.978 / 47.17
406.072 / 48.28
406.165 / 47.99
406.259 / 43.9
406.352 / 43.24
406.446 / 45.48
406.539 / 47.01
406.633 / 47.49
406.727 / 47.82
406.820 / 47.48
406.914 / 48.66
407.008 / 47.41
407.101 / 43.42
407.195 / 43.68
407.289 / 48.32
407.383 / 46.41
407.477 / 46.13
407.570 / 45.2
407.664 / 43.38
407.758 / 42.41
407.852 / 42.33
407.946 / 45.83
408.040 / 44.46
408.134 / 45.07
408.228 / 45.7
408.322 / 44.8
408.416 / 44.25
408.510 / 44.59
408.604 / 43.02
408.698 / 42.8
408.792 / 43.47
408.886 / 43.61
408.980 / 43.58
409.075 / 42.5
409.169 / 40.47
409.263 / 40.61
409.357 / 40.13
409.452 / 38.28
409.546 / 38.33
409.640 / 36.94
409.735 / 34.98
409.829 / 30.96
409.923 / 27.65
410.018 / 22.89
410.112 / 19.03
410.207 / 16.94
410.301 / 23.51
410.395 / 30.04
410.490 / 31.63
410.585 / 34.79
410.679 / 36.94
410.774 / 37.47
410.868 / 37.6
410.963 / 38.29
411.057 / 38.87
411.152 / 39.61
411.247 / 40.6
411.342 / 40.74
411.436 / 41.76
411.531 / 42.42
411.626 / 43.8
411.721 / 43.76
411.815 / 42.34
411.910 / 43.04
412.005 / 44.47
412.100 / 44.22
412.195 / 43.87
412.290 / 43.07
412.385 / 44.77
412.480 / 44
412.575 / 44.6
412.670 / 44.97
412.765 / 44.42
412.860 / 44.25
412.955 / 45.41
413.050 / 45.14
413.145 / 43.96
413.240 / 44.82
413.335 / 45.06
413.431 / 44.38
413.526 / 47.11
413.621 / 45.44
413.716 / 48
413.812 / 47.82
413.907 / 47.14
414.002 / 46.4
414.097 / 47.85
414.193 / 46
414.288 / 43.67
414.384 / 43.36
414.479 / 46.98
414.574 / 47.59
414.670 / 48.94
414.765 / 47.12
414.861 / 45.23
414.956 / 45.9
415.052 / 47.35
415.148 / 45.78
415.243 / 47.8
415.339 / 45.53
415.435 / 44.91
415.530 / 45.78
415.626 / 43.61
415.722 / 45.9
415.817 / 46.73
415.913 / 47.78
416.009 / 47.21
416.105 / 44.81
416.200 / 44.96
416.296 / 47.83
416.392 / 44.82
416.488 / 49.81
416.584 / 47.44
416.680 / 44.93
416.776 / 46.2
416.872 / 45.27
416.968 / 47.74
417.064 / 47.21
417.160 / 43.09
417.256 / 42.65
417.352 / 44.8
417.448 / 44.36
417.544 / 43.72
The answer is 0.70 nm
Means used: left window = 46.7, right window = 46.1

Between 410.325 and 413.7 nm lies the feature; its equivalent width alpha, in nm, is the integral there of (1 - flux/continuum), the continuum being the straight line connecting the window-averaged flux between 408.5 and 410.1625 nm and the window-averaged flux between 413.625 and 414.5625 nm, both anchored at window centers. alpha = 0.05 nm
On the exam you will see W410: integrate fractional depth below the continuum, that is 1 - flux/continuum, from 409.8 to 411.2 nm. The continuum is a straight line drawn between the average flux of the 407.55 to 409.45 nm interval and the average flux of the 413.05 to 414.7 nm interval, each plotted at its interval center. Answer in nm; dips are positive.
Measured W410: 0.42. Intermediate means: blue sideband 43.2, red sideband 46.1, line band 31.1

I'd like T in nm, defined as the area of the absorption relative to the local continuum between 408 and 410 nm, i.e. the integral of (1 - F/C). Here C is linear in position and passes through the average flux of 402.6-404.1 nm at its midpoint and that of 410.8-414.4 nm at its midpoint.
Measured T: 0.211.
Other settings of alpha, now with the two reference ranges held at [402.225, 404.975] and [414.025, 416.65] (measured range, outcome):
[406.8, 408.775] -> 0.09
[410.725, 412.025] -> 0.16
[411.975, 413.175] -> 0.06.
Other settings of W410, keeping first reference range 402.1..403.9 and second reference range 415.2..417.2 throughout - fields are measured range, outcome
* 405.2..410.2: 0.45 nm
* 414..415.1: 0.00 nm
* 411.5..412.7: 0.07 nm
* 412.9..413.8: 0.02 nm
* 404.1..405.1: 0.00 nm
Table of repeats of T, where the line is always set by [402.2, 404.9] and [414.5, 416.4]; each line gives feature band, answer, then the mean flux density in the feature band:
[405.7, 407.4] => 0.026 nm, 46.6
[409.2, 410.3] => 0.366 nm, 31.3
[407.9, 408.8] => 0.051 nm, 44.5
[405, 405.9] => -0.008 nm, 47.7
